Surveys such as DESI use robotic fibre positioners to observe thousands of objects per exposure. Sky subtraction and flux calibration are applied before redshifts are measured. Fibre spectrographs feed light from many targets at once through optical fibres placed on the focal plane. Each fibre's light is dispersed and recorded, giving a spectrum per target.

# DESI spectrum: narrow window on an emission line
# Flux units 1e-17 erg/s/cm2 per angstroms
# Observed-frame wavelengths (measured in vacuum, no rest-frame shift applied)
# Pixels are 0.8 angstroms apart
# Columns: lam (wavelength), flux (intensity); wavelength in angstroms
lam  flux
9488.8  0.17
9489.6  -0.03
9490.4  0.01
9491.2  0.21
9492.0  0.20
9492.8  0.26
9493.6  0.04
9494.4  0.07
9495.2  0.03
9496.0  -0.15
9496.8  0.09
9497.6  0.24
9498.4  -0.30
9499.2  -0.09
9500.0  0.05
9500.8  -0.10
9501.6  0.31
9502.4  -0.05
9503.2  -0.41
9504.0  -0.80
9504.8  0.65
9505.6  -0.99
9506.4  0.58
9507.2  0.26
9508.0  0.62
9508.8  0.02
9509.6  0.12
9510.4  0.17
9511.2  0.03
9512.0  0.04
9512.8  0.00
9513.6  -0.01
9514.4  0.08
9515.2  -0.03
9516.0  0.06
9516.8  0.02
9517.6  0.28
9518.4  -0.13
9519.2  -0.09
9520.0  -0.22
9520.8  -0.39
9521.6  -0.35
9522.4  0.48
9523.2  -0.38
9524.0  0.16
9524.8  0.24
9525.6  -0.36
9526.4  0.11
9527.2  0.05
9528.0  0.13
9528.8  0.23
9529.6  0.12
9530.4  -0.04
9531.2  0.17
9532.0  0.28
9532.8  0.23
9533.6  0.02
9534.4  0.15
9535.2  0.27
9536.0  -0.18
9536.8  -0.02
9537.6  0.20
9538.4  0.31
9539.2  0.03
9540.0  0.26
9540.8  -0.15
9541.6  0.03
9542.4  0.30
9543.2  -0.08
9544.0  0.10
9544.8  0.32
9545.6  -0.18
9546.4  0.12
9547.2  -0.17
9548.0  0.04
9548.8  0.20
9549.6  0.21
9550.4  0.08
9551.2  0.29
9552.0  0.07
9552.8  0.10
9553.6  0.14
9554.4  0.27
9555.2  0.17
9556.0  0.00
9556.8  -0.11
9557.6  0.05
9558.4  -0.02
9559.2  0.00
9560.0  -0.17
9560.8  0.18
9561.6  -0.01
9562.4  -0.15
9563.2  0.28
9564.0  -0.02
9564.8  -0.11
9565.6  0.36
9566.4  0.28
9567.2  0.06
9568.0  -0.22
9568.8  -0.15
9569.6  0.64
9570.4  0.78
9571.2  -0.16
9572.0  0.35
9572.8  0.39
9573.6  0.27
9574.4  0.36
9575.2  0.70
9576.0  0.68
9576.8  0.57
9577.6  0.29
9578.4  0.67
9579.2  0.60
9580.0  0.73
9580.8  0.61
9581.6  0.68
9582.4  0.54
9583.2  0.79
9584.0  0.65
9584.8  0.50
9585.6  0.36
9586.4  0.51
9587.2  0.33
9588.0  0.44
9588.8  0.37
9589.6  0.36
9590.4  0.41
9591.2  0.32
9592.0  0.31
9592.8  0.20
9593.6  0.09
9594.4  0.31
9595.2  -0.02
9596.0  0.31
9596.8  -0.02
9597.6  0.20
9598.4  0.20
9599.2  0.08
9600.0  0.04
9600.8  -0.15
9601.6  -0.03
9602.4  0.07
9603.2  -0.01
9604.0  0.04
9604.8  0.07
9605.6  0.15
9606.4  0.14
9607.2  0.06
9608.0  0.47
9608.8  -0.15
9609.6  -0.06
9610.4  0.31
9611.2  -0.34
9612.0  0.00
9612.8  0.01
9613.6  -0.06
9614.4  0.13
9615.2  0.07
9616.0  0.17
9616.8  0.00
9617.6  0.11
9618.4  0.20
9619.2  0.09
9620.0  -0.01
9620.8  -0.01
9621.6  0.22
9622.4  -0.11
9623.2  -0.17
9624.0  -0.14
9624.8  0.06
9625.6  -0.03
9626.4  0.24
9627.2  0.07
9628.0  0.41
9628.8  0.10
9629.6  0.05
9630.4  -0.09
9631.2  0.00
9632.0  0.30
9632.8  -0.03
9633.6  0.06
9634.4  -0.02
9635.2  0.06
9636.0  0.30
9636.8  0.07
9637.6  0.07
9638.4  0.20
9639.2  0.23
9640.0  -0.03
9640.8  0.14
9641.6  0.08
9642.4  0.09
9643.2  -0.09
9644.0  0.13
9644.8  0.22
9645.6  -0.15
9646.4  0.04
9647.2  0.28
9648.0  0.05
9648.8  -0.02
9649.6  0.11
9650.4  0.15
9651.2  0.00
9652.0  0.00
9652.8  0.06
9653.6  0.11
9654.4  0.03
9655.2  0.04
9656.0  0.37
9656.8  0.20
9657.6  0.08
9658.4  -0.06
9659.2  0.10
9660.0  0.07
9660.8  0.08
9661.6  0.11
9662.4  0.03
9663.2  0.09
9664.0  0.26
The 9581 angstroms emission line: [O II] 3727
